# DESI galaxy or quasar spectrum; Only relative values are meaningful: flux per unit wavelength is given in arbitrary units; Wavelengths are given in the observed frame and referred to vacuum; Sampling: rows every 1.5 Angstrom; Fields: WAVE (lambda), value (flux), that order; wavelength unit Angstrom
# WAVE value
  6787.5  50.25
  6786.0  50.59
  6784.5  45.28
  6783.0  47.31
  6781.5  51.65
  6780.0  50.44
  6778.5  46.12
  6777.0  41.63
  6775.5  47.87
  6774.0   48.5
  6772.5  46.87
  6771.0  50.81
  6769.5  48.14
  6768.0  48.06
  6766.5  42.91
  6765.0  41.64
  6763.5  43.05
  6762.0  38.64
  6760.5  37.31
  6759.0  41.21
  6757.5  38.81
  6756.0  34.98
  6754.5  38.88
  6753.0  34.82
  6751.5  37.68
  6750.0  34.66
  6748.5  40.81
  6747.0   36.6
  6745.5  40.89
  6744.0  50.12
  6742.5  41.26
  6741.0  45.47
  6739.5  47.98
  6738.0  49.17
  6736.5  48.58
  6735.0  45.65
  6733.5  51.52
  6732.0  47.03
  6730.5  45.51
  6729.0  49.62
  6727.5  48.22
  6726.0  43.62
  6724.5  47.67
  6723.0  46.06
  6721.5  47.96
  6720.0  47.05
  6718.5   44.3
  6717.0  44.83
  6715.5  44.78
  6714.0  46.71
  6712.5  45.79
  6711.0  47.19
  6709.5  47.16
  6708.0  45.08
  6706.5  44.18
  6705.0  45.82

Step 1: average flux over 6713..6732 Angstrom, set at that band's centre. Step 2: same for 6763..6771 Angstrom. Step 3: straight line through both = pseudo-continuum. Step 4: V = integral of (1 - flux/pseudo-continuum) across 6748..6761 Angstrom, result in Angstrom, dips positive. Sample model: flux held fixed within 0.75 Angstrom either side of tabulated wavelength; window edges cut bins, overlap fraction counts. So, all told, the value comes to 2.3 Angstrom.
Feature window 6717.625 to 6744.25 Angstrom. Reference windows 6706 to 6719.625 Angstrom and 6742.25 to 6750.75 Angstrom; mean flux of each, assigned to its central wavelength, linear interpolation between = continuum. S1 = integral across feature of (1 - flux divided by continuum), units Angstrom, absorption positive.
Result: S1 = -2.5 Angstrom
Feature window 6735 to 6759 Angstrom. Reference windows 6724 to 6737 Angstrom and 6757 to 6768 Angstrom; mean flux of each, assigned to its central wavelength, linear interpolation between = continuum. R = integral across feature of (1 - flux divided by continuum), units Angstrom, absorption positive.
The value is 1.49 Angstrom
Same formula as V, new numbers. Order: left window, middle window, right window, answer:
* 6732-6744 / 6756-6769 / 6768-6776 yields 1.9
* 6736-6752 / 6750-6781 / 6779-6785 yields 2.4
